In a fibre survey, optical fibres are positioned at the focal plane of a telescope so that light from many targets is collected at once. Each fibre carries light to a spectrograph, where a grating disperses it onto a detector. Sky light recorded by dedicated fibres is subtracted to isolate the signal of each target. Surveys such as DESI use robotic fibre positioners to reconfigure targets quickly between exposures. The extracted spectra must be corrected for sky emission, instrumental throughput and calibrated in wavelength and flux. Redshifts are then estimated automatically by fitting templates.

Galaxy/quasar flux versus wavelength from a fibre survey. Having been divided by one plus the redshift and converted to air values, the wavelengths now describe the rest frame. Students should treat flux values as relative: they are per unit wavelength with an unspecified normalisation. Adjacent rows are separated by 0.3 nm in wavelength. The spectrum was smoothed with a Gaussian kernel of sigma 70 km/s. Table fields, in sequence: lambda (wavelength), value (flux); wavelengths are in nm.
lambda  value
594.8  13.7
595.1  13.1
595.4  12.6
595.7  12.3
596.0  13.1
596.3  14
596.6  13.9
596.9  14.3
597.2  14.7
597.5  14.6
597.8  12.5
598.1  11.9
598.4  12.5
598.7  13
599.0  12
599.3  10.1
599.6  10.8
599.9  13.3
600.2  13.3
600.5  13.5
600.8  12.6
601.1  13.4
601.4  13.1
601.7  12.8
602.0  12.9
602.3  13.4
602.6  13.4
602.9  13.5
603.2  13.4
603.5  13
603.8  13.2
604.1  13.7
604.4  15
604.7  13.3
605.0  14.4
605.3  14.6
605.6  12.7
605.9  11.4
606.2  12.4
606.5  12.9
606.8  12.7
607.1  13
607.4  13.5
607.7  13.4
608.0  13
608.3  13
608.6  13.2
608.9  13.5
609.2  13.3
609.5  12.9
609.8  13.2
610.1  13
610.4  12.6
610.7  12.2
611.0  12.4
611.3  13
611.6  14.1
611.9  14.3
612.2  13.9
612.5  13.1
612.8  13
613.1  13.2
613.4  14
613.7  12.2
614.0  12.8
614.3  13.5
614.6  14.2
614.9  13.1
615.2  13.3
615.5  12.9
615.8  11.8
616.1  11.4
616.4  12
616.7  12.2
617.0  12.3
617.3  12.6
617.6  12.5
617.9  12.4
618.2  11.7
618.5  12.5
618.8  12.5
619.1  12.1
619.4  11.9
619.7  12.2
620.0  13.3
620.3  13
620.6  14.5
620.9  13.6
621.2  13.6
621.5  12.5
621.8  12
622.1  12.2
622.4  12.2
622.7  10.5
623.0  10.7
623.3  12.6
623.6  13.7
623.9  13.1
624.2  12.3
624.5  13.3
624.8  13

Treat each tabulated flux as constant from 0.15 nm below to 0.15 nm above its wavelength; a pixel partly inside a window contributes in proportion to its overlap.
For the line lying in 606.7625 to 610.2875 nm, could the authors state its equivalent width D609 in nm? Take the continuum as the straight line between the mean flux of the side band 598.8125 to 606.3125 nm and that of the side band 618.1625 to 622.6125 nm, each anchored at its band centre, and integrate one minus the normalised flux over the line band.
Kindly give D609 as -0.071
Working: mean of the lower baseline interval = 13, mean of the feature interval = 13.1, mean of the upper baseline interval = 12.6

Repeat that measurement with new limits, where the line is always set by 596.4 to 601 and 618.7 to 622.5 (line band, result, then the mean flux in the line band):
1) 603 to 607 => -0.14 nm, 13.3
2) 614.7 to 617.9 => 0.08 nm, 12.4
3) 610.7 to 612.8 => -0.09 nm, 13.3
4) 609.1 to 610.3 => -0.02 nm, 13.1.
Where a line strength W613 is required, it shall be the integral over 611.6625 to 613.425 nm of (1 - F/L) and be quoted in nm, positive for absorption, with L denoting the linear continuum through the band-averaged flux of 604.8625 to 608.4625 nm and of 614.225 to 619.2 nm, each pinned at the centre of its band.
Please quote -0.11 nm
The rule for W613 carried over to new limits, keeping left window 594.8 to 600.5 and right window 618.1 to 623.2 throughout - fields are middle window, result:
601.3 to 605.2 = -0.21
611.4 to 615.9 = -0.26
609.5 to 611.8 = -0.06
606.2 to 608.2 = -0.05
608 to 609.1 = -0.04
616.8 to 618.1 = 0.01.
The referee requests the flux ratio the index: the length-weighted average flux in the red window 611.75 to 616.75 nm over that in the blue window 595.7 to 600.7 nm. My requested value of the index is 1.0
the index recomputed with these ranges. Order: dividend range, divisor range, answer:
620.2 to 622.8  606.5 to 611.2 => 0.98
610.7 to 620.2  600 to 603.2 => 0.97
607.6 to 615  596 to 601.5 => 1.02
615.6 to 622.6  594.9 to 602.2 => 0.96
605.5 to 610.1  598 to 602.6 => 1.03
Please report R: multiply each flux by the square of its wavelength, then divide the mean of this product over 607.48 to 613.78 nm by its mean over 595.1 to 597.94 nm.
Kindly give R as 1.02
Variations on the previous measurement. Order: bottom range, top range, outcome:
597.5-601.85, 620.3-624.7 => 1.08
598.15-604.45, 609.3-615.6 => 1.06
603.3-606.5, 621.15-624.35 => 0.97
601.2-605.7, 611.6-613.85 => 1.03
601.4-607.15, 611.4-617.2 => 1.01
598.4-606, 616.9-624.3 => 1.02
